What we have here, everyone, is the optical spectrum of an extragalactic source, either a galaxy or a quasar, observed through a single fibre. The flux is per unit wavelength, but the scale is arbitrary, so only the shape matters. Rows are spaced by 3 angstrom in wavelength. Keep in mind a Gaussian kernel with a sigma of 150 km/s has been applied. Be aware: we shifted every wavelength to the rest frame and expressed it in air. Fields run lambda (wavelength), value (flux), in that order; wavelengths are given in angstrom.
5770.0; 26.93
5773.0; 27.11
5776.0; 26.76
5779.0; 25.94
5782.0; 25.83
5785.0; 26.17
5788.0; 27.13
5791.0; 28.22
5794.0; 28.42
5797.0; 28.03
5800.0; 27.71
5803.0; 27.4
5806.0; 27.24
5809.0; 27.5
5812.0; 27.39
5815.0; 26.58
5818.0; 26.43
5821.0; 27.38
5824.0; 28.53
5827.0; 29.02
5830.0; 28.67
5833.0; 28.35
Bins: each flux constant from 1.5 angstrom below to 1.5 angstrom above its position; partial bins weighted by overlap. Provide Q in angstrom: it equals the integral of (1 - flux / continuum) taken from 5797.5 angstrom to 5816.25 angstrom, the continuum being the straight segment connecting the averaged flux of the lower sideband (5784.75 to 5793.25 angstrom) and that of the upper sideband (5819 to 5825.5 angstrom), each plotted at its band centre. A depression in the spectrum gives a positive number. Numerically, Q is 0.20 angstrom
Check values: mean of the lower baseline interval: 27.4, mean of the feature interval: 27.4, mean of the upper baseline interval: 27.8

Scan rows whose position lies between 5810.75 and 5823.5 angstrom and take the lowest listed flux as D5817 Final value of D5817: 26.43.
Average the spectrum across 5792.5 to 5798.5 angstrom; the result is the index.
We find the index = 28.2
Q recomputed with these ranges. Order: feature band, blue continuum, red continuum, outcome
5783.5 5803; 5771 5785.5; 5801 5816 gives -0.6 angstrom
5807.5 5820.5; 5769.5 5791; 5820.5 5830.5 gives 0.5 angstrom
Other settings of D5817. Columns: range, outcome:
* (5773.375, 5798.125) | 25.83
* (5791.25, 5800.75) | 27.71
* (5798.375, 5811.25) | 27.24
